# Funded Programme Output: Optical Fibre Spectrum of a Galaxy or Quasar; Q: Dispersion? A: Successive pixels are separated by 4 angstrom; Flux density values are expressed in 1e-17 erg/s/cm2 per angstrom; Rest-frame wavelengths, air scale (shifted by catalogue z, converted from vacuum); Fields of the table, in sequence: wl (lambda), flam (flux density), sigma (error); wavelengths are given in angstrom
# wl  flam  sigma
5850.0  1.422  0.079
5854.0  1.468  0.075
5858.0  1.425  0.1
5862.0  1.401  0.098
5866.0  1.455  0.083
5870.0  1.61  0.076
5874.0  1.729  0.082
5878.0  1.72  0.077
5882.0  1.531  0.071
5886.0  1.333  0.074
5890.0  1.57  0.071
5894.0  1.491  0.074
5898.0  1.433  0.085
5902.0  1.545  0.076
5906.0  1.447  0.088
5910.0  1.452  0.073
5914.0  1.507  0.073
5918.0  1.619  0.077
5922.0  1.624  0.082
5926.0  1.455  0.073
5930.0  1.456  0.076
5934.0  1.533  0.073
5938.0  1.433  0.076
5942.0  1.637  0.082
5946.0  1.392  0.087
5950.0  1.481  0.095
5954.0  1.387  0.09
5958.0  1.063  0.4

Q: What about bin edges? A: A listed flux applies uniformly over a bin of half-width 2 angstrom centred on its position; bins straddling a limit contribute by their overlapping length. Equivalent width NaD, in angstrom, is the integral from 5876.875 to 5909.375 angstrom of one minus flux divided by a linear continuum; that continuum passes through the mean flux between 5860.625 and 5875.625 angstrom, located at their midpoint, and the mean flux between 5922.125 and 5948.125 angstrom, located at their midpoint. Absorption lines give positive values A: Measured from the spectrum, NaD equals 0.6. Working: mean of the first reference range 1.55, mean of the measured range 1.5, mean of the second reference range 1.49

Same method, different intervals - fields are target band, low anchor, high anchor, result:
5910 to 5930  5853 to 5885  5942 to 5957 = -0.89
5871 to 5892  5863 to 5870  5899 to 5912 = -1.30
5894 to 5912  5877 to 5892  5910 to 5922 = 0.83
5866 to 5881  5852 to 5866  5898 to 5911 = -2.04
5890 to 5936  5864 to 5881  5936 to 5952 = 1.08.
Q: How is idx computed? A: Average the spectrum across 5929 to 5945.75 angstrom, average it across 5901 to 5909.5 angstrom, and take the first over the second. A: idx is 1.0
